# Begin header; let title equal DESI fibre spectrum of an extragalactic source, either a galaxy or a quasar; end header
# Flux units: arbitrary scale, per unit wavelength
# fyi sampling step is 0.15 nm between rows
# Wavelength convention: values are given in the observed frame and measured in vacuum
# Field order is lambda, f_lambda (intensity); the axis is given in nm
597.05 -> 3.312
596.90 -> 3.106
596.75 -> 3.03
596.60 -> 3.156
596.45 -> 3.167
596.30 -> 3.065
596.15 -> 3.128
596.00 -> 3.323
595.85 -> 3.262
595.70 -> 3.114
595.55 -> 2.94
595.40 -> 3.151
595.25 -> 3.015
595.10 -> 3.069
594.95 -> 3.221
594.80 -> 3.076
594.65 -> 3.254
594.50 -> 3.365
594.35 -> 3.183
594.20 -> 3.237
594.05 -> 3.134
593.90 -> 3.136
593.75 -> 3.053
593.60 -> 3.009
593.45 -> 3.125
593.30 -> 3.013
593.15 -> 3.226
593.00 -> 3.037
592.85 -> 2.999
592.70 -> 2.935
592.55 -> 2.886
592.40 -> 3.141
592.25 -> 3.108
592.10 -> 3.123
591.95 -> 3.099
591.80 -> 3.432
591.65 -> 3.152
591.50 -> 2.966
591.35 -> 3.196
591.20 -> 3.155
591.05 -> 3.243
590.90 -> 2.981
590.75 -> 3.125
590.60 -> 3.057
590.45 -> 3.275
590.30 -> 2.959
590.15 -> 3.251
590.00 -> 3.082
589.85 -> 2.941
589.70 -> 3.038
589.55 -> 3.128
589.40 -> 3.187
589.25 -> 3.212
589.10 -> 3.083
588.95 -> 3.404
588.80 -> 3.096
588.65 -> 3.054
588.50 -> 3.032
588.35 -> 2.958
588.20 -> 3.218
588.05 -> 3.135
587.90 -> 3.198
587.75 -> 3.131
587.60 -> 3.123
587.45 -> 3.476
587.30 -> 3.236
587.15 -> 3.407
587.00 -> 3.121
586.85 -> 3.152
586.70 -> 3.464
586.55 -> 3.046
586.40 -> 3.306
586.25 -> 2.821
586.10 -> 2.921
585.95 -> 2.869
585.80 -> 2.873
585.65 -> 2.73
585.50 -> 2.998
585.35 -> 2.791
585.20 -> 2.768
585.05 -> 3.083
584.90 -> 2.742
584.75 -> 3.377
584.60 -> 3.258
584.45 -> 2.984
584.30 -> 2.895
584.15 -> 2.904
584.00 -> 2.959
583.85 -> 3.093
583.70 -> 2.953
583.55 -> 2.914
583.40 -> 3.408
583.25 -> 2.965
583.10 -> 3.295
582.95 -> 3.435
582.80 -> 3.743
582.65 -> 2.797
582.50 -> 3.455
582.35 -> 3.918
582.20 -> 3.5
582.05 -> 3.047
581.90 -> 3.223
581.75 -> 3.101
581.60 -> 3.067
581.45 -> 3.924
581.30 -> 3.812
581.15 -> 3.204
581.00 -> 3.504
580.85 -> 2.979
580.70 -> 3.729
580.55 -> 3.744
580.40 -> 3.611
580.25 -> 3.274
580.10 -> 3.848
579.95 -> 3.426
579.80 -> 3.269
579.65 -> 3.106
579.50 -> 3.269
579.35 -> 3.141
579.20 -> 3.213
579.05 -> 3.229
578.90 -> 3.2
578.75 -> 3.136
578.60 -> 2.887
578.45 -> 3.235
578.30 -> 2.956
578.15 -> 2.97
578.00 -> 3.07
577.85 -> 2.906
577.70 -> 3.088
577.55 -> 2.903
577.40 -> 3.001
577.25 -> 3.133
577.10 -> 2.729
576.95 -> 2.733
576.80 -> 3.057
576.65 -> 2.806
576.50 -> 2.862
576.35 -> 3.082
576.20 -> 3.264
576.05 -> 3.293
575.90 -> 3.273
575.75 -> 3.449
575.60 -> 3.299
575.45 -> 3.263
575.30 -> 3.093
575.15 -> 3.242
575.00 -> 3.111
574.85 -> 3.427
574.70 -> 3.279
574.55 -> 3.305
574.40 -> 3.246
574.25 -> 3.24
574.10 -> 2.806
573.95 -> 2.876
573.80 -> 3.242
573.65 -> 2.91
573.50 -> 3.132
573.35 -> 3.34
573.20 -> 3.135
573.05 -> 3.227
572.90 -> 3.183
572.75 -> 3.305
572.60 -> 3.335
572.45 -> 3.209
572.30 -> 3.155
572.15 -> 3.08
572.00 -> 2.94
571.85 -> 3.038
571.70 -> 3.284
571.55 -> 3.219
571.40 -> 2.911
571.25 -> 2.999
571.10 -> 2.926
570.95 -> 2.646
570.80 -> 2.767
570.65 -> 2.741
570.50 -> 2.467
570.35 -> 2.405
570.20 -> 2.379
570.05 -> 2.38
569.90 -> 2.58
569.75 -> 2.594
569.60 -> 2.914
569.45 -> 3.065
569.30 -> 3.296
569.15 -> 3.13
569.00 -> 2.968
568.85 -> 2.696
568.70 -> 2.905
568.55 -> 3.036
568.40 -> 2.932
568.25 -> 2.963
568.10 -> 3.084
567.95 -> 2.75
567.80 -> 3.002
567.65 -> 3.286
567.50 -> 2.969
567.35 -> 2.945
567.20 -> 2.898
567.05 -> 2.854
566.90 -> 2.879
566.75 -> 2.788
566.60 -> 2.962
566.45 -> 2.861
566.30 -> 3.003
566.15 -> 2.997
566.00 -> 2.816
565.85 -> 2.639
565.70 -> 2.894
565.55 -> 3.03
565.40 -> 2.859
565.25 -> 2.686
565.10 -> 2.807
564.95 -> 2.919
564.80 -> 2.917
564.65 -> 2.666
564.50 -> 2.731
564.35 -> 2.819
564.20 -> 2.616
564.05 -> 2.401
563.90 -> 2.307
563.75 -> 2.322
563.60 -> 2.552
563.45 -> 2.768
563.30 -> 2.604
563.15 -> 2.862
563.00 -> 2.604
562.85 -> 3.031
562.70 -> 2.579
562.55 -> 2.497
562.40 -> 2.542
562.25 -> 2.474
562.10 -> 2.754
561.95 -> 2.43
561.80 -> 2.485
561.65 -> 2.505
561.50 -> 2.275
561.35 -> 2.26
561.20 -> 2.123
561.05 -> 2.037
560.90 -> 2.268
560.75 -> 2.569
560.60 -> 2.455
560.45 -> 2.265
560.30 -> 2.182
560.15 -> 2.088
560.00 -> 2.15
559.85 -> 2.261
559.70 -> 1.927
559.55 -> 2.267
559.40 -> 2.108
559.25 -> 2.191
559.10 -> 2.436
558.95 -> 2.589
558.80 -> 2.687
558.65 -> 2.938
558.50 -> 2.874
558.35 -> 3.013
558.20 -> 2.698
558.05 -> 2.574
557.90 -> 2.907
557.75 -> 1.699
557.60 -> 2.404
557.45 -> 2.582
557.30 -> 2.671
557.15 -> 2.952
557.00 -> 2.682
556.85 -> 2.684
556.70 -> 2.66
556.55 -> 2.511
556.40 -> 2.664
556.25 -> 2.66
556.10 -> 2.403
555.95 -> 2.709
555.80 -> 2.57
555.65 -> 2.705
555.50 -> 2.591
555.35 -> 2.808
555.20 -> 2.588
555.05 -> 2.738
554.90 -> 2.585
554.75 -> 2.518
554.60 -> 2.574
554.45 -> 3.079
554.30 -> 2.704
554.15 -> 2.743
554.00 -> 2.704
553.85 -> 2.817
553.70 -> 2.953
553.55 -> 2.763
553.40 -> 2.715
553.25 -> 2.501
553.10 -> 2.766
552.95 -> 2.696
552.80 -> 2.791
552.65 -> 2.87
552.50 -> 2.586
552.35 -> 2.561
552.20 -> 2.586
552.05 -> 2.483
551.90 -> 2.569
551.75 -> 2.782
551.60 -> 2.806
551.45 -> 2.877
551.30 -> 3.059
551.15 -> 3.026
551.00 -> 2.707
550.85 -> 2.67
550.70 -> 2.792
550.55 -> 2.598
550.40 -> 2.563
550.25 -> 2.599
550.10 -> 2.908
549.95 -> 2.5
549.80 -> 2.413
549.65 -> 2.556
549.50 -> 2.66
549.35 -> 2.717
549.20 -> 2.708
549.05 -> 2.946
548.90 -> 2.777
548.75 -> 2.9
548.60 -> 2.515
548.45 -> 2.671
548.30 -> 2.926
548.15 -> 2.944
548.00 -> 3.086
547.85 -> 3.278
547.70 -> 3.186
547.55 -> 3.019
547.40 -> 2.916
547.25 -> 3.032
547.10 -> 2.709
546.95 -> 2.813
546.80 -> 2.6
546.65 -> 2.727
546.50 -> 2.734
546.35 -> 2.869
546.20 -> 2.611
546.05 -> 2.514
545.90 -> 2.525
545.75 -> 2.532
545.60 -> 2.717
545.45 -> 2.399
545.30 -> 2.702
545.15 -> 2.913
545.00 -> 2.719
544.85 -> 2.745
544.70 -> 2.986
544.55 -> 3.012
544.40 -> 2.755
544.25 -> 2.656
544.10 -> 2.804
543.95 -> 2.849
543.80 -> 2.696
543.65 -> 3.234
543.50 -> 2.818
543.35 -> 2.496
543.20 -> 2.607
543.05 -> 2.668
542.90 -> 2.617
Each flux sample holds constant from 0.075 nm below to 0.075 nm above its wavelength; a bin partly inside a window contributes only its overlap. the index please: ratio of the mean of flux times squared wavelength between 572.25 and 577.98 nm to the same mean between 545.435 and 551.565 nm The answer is 1.24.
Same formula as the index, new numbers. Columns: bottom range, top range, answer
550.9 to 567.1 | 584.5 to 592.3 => 1.31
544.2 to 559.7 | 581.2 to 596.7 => 1.32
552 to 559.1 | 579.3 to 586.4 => 1.32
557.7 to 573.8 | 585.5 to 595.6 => 1.24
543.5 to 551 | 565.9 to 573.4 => 1.15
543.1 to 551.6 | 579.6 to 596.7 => 1.32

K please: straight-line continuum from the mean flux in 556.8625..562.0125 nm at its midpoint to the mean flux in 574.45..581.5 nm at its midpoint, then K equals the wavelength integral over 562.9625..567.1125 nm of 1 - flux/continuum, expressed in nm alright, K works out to -0.135 nm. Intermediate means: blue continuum 2.43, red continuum 3.22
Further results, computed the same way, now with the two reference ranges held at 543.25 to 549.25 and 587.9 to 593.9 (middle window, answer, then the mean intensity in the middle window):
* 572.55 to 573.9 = -0.09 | 3.19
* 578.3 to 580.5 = -0.17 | 3.27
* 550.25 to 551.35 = 0.03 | 2.76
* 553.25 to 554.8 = 0.06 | 2.75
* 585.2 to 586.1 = 0.06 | 2.85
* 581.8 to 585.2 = -0.13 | 3.17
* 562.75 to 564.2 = 0.16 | 2.61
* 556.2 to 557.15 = 0.07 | 2.67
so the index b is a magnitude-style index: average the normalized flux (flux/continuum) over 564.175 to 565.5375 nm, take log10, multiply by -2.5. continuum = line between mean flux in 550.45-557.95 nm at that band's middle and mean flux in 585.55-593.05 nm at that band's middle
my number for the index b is 0.005 mag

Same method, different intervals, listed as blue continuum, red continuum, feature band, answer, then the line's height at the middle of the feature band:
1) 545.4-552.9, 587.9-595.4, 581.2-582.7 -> -0.121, 3.03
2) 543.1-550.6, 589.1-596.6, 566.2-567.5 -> 0.005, 2.92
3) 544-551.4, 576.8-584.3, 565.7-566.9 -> 0.057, 3.02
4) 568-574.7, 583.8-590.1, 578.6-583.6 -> -0.103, 3.04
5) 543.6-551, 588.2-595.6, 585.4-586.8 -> 0.024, 3.07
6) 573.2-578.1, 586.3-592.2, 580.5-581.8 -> -0.107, 3.13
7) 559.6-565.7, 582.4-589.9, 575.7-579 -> -0.058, 2.89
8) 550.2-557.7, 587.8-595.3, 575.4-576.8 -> -0.080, 2.94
